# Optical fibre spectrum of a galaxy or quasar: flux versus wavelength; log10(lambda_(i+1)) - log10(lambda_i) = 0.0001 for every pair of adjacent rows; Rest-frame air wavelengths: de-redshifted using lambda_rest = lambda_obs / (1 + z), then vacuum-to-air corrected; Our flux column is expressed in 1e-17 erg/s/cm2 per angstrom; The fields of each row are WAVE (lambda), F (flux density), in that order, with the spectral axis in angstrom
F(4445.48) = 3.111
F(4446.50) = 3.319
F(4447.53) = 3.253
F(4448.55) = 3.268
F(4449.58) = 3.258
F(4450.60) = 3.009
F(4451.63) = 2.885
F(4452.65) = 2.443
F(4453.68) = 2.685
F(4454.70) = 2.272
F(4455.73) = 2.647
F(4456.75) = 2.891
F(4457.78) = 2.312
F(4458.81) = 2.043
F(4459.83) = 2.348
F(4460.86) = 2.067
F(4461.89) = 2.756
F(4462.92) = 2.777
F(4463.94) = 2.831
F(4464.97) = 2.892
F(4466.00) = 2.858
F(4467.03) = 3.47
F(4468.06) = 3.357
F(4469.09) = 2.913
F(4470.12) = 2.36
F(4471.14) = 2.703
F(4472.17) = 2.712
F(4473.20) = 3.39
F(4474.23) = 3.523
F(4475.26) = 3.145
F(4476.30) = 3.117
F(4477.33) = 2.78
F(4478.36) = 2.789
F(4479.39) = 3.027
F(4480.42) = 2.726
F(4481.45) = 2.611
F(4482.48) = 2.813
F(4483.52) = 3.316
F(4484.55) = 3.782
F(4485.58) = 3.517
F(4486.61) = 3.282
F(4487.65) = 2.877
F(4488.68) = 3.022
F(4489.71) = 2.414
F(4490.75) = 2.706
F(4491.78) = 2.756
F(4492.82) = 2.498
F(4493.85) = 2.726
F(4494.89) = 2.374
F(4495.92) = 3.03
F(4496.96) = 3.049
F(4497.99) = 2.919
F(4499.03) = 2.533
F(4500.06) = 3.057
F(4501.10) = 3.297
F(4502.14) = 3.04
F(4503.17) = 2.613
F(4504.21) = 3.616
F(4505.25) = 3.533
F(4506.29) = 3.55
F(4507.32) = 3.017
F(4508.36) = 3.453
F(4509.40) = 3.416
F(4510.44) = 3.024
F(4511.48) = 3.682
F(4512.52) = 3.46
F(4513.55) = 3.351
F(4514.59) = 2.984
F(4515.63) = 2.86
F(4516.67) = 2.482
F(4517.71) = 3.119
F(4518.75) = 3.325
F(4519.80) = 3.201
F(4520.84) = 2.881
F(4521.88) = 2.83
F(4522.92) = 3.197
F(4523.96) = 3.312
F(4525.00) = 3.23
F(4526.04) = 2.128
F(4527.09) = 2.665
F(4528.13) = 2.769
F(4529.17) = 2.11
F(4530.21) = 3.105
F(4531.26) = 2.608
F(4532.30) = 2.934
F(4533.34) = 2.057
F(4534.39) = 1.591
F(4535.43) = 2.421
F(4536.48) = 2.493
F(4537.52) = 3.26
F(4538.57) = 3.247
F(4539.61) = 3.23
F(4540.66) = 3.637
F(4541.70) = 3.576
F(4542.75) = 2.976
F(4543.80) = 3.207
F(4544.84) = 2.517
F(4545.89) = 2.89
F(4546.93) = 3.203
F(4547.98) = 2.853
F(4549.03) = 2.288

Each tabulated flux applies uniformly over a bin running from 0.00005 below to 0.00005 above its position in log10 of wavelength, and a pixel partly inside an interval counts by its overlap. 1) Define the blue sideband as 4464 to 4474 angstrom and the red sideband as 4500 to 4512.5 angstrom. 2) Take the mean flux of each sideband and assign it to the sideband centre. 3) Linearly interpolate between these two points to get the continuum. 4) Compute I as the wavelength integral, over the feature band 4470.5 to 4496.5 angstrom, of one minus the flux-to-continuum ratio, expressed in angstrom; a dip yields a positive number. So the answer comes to 1.3 angstrom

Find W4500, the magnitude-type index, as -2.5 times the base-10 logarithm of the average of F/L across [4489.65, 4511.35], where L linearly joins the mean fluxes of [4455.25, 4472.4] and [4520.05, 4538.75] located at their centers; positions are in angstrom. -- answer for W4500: -0.11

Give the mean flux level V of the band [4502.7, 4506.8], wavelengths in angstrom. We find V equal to 3.33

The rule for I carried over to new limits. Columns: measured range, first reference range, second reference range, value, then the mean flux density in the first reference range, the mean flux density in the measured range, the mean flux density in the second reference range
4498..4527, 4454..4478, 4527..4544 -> -3.1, 2.79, 3.11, 2.81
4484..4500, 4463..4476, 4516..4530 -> 0.2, 3.01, 2.91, 2.87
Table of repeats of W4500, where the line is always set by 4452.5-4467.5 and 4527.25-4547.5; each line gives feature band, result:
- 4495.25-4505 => -0.11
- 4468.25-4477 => -0.13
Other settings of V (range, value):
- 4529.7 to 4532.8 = 2.88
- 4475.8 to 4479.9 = 2.93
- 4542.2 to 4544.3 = 3.08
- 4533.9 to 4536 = 2.02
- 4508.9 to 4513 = 3.39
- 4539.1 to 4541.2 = 3.44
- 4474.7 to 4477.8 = 3.02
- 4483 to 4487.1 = 3.48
